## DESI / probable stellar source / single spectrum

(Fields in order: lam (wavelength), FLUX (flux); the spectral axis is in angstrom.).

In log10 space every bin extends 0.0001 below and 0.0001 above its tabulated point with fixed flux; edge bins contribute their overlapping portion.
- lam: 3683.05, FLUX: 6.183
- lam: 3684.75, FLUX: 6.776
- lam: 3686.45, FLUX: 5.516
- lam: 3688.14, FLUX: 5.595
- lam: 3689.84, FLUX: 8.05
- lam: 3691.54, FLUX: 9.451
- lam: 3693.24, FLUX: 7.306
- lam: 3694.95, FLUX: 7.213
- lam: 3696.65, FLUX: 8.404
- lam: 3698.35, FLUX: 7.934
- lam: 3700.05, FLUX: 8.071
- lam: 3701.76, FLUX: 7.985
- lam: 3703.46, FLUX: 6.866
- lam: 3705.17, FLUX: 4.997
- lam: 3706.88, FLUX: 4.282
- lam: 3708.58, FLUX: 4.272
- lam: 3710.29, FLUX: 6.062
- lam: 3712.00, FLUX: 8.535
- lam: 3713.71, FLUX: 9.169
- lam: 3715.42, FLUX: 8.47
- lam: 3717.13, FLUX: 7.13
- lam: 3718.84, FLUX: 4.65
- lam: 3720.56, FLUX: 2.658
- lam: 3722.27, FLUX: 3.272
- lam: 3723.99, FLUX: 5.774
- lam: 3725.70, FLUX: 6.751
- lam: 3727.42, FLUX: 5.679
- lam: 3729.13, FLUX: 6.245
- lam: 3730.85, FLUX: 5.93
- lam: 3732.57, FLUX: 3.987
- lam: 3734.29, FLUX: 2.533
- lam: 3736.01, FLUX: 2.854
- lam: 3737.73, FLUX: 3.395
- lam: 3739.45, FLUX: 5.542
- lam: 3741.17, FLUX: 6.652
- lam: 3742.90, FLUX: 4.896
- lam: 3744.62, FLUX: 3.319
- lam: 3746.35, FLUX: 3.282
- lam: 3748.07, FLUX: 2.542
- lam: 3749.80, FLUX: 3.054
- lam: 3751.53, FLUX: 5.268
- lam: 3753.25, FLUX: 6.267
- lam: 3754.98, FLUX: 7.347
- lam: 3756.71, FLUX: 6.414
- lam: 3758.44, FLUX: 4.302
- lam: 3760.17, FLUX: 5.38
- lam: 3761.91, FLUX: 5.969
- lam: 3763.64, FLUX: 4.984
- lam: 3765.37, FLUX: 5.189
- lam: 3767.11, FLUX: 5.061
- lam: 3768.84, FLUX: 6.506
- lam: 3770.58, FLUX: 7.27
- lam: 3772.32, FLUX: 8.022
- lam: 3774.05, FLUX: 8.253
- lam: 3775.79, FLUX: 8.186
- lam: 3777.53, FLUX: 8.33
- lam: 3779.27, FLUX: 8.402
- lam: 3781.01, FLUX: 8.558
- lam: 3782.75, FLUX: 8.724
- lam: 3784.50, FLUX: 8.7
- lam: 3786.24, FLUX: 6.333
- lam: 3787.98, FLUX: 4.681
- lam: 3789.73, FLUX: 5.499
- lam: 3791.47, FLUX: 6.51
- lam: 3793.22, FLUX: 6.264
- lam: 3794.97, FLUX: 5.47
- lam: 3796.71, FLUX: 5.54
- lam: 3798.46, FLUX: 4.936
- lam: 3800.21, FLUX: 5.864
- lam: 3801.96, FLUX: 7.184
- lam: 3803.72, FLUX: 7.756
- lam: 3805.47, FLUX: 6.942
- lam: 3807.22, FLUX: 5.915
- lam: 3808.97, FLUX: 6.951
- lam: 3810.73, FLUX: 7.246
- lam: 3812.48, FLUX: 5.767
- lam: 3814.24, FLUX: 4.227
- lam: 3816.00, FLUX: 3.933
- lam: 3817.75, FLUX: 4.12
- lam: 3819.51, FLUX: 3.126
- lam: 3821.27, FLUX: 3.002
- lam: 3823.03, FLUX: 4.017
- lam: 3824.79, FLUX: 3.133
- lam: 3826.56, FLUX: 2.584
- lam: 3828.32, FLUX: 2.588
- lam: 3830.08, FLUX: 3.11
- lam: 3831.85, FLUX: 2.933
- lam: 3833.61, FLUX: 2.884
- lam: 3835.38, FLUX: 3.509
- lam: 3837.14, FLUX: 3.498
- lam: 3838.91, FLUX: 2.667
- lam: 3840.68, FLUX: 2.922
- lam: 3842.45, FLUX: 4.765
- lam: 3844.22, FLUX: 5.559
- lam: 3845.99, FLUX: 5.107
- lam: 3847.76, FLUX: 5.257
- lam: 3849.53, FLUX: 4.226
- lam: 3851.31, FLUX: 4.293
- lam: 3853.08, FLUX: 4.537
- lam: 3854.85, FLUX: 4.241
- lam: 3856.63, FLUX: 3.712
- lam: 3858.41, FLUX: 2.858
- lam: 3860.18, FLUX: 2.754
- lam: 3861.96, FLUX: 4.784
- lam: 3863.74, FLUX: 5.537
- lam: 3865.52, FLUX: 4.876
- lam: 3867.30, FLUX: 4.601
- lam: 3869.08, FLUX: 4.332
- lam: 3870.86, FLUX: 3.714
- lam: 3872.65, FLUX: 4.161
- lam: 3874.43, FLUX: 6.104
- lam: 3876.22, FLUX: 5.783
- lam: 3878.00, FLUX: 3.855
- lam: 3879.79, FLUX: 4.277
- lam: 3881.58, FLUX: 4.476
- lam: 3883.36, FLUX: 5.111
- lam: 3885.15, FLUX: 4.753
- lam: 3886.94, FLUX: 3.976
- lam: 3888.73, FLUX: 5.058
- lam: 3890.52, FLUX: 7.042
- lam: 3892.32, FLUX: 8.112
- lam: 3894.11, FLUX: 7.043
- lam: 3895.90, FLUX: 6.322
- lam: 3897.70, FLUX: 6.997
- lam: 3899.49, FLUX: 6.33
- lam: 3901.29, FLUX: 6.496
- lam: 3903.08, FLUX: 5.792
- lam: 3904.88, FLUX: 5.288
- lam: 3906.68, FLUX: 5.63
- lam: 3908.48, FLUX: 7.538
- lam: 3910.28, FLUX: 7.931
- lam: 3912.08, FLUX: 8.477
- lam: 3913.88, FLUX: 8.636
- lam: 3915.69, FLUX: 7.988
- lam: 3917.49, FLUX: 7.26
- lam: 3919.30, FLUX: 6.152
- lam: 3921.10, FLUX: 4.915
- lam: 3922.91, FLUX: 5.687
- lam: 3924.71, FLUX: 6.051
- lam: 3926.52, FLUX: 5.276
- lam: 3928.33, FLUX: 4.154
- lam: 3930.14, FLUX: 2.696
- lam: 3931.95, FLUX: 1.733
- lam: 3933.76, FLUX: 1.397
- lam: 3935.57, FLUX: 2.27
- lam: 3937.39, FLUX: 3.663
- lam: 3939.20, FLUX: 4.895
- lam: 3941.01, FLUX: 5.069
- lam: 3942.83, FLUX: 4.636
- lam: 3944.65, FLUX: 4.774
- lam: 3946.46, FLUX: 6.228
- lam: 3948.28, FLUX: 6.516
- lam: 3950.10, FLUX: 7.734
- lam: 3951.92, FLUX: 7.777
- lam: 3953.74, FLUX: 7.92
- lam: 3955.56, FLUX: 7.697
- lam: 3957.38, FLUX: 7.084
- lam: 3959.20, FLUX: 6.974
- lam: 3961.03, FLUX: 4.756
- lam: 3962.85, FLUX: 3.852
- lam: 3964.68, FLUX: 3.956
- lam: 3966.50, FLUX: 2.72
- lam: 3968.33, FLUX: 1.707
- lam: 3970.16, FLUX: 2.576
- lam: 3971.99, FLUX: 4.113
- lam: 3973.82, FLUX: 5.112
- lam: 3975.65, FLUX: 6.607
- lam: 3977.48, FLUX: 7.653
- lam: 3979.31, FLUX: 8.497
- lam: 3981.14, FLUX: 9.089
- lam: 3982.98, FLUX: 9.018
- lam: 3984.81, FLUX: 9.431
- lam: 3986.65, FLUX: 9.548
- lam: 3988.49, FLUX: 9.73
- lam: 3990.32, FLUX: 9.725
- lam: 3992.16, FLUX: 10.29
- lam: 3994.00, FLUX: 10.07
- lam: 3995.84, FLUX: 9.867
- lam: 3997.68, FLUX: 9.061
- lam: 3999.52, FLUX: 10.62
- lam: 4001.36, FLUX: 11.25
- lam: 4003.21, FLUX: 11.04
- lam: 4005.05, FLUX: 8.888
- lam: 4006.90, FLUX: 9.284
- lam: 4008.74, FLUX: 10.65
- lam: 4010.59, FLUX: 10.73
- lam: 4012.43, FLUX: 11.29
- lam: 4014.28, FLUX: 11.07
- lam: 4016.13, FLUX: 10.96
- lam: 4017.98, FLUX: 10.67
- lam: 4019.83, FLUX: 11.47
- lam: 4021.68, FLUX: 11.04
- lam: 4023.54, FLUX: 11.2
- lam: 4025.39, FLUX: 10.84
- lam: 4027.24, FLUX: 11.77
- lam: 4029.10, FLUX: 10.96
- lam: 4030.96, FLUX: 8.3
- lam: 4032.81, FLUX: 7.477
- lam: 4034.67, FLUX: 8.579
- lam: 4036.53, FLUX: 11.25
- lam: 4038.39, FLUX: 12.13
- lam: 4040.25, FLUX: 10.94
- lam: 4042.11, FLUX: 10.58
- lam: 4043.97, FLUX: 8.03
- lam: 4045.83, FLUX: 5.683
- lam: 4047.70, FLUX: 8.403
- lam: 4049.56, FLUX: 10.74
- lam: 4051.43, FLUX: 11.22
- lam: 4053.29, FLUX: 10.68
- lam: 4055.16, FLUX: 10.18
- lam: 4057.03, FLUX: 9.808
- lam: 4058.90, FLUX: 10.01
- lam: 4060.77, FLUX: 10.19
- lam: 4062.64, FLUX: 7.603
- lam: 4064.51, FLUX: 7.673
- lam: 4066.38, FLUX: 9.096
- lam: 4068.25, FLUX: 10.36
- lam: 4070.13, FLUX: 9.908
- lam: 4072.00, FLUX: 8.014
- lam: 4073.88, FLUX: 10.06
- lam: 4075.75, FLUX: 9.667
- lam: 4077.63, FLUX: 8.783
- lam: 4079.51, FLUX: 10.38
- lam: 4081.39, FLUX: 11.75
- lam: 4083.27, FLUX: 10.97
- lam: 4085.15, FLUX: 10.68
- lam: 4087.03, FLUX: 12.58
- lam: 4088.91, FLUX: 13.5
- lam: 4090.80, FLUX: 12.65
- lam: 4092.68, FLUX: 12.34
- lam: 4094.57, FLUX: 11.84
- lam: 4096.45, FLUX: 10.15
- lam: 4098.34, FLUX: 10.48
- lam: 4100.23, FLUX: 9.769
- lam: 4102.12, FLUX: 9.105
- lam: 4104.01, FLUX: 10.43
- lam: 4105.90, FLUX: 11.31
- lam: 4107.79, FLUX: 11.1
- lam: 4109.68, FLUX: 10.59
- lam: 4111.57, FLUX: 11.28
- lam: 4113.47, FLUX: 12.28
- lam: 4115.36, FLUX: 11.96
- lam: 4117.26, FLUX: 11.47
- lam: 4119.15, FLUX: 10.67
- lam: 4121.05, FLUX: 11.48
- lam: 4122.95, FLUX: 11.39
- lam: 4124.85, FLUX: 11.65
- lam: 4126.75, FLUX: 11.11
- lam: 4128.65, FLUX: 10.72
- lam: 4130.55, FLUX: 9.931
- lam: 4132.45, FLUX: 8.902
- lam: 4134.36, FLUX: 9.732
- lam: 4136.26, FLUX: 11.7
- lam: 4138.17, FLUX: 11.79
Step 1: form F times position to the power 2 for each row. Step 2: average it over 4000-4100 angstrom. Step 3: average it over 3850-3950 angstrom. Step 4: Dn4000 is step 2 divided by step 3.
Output 2.12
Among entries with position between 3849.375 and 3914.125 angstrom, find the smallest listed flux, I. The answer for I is 2.754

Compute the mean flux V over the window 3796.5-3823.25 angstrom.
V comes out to 5.44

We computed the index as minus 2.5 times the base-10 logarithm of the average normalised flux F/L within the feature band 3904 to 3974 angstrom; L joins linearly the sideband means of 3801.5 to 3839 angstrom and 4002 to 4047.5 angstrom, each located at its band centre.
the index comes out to 0.39 mag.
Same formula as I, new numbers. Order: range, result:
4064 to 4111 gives 7.673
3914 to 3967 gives 1.397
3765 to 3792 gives 4.681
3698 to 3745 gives 2.533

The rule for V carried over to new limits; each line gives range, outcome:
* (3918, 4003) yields 6.37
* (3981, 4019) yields 10.1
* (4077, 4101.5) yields 11.2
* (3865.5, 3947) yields 5.38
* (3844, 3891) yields 4.6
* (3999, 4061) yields 10.2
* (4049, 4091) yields 10.2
